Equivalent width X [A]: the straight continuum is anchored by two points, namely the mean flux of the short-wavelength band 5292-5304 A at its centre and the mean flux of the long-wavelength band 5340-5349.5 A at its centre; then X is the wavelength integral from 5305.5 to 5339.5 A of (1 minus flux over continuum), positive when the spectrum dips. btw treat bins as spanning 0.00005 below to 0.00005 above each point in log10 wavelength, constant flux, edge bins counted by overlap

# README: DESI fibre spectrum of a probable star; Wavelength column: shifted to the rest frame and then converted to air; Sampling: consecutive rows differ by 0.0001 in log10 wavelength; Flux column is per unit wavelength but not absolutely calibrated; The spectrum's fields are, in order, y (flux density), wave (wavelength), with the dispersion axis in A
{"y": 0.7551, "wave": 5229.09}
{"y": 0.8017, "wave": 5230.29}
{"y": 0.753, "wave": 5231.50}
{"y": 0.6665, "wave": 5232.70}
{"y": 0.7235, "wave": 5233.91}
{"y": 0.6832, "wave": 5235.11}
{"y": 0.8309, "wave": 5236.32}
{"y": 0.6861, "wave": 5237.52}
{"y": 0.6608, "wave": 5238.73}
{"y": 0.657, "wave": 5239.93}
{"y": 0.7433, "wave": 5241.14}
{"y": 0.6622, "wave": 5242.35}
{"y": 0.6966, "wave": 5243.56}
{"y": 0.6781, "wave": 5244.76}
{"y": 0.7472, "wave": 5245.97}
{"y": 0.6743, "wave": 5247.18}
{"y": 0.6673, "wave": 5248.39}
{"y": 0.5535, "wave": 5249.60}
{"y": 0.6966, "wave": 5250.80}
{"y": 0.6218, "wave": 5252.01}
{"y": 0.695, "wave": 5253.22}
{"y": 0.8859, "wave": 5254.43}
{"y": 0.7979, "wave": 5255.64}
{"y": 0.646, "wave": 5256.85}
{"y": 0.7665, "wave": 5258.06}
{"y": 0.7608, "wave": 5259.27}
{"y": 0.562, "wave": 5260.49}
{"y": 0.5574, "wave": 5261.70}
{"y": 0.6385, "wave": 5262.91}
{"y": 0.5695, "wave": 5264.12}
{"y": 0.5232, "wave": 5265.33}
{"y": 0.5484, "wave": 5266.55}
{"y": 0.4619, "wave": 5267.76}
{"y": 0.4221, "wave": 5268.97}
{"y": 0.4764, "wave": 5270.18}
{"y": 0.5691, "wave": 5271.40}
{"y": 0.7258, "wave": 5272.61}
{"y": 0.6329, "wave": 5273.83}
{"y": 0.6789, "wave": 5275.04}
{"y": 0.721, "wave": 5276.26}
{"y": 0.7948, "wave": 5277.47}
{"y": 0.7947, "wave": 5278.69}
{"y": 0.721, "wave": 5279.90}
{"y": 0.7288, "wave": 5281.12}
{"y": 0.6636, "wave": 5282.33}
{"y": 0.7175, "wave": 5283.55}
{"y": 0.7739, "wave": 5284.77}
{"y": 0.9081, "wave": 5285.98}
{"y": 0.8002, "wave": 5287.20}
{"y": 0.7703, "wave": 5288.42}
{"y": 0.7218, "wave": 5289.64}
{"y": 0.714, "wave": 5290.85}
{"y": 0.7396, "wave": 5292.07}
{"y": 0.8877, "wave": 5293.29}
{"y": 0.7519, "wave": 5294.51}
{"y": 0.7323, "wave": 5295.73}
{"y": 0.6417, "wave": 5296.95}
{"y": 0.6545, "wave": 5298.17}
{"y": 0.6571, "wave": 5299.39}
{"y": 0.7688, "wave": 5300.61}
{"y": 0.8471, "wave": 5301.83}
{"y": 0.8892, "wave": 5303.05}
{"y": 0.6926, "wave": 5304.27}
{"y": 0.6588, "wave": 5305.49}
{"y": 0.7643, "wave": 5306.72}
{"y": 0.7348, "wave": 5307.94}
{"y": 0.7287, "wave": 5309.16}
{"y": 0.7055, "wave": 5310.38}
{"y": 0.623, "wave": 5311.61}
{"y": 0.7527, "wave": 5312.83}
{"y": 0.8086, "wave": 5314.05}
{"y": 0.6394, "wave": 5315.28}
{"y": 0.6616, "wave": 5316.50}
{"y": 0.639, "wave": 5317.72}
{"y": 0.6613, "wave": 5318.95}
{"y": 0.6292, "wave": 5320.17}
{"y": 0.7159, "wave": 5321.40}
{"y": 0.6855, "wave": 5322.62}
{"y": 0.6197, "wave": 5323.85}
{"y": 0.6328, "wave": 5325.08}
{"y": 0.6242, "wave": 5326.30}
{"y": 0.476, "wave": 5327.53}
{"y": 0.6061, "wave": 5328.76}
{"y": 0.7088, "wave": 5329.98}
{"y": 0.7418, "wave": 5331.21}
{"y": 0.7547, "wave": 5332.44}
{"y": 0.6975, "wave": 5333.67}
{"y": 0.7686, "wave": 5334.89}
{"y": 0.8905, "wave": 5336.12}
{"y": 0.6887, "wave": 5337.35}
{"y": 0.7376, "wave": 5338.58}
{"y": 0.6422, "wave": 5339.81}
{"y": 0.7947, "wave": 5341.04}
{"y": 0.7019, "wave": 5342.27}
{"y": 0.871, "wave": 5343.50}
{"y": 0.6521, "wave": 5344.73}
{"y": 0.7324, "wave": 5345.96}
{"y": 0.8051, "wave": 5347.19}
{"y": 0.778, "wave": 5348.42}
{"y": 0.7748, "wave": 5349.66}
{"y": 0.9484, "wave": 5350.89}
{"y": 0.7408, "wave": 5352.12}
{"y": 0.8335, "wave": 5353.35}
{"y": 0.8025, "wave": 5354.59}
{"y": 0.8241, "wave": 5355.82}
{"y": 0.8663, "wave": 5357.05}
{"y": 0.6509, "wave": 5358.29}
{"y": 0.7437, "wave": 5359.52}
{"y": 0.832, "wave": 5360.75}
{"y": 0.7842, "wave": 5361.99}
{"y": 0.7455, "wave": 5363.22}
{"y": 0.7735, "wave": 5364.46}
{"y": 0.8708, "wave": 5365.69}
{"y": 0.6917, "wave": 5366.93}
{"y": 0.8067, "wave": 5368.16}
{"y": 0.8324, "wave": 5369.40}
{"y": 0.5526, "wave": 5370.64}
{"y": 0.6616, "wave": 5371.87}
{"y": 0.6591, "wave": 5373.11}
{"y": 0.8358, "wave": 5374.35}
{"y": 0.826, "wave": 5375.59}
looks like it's 2.9 A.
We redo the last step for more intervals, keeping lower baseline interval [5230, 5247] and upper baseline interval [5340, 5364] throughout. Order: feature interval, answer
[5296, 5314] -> 0.6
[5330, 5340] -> 0.4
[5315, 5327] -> 1.8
